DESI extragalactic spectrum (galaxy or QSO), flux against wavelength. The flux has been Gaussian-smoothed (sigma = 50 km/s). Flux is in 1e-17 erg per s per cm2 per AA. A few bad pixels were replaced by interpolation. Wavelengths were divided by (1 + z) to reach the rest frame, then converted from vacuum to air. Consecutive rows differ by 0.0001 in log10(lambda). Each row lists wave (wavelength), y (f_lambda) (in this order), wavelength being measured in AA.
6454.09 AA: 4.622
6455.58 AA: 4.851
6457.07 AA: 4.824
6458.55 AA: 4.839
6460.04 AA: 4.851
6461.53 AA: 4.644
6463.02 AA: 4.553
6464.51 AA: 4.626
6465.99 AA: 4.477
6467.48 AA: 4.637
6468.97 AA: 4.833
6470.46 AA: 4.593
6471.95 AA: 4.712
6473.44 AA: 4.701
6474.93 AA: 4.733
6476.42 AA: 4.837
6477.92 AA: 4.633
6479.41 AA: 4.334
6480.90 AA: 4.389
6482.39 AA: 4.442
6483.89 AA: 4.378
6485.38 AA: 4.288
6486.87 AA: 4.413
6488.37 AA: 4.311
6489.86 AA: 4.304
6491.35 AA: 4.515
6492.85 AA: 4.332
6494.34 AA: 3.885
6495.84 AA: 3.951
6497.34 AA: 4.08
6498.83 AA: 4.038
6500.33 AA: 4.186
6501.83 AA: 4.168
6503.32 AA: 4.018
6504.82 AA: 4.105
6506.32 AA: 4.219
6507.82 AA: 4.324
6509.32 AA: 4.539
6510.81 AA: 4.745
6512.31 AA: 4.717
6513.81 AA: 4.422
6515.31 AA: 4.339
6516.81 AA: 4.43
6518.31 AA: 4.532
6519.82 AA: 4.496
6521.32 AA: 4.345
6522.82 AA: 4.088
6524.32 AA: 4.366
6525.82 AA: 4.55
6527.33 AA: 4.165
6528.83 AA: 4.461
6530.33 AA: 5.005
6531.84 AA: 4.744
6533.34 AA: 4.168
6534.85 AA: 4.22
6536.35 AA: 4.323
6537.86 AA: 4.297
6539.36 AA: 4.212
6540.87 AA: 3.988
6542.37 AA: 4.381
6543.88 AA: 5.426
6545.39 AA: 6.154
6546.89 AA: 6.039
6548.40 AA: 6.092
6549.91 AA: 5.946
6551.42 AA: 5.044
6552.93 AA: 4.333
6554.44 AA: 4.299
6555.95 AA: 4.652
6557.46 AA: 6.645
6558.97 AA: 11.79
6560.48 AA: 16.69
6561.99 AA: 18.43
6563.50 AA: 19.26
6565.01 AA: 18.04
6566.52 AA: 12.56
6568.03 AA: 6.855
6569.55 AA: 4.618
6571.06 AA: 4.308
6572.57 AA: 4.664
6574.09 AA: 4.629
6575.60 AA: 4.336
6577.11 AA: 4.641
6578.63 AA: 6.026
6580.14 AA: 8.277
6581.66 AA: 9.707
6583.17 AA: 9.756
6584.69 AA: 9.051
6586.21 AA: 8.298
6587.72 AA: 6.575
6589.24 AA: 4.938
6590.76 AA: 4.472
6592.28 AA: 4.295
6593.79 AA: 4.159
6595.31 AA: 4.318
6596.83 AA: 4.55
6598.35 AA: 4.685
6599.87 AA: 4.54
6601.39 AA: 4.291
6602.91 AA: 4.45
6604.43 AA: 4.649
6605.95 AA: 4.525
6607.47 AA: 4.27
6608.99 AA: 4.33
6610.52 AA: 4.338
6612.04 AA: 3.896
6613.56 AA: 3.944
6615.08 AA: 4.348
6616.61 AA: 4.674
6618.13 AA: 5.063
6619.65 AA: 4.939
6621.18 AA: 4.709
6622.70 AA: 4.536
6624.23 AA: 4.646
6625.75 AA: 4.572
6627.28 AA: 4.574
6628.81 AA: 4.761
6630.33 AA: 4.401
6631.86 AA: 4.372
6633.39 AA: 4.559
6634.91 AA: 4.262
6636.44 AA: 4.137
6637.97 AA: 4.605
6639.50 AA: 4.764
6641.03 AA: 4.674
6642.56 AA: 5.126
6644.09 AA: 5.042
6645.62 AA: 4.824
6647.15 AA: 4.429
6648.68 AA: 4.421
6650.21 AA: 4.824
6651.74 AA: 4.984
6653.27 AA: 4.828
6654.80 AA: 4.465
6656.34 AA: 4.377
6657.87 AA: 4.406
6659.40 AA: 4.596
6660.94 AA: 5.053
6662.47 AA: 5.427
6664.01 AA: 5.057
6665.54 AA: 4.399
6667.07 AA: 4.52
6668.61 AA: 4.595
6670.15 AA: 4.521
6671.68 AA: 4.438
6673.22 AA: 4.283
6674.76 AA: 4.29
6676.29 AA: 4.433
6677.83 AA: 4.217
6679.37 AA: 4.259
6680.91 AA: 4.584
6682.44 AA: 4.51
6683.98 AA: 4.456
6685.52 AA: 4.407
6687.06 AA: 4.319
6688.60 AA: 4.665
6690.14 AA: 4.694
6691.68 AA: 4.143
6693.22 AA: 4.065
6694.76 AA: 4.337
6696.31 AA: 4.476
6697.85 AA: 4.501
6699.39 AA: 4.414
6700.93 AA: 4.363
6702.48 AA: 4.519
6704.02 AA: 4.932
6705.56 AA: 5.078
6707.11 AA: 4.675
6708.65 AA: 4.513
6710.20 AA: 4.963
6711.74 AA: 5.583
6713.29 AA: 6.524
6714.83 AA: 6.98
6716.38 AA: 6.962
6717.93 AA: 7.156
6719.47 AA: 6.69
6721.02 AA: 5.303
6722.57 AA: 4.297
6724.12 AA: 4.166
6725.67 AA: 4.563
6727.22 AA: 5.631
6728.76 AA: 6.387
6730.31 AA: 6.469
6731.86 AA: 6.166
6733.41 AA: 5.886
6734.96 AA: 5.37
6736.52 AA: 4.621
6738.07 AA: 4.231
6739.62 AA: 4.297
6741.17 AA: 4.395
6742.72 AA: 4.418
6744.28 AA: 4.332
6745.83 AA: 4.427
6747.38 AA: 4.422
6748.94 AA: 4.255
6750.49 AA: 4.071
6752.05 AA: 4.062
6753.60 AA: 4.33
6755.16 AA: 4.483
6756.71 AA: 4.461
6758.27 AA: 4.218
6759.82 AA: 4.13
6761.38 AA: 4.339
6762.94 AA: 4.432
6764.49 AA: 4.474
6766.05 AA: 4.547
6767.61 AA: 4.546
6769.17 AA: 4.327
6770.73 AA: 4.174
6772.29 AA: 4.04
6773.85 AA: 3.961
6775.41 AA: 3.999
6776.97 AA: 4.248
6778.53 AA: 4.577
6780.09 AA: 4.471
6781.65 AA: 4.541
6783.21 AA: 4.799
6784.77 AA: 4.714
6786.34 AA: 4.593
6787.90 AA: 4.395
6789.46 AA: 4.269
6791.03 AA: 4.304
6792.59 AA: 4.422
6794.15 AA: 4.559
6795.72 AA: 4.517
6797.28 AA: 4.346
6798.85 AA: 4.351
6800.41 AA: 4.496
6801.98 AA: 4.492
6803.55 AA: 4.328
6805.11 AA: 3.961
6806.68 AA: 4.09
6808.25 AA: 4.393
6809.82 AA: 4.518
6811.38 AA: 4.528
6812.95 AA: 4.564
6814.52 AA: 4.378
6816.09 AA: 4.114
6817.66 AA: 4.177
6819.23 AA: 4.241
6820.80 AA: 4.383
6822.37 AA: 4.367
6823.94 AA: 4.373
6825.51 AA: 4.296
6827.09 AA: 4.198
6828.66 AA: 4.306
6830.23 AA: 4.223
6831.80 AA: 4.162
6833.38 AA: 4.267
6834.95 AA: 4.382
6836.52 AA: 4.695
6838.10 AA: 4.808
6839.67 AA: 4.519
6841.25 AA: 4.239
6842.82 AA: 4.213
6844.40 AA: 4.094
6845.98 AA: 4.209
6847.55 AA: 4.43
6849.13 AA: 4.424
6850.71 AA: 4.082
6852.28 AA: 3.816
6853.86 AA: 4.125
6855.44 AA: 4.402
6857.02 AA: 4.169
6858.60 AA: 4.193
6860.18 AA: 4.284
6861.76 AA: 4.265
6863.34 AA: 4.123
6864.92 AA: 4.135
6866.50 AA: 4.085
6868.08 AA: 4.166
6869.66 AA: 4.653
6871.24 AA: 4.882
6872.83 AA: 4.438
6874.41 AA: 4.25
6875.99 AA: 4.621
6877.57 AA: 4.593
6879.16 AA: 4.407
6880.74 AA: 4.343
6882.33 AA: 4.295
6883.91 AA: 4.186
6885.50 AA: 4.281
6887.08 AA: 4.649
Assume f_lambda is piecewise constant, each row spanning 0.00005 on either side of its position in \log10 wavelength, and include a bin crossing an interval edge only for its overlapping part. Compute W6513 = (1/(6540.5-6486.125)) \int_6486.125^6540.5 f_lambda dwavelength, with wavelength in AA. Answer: 4.33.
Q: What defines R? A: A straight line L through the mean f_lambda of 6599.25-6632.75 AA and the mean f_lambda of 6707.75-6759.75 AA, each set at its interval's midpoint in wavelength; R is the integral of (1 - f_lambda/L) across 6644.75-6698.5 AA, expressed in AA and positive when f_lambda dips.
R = 2.65 AA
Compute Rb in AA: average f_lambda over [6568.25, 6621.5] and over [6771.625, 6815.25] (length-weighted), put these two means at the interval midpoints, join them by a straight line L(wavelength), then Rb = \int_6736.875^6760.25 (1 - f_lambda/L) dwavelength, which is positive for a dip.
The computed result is 1.4 AA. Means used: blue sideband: 5.26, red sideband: 4.39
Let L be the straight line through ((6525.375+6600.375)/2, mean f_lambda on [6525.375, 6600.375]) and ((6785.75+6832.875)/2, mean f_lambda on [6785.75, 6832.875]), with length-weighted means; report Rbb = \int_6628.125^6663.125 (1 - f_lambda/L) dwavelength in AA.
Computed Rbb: 7.2 AA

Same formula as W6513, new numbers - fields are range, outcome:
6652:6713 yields 4.59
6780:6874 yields 4.35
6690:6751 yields 5.04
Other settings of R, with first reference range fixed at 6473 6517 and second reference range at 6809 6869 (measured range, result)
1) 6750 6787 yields -0.5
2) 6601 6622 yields -0.6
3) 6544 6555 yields -2.8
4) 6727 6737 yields -3.5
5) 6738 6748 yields -0.1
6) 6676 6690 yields -0.4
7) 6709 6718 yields -4.0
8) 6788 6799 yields -0.3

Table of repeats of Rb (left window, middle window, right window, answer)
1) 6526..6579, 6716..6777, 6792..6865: 3.62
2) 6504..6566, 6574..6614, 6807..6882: 2.92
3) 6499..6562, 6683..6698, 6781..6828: 1.11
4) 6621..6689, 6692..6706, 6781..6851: 0.09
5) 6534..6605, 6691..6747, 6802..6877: 3.09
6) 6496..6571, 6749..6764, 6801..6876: 1.55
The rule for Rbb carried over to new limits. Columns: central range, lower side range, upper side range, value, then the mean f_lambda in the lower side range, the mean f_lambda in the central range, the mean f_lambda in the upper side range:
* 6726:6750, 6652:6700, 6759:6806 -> -3.06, 4.51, 5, 4.38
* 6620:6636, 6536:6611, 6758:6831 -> 4.05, 6.64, 4.54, 4.36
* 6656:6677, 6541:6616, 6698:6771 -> 3.95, 6.63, 4.61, 4.93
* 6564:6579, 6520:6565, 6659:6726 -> -2.45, 6.59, 7.3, 4.84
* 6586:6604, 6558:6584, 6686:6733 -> 8.18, 9.65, 4.86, 5.19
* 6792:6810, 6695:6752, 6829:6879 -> 1.04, 5.09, 4.37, 4.32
